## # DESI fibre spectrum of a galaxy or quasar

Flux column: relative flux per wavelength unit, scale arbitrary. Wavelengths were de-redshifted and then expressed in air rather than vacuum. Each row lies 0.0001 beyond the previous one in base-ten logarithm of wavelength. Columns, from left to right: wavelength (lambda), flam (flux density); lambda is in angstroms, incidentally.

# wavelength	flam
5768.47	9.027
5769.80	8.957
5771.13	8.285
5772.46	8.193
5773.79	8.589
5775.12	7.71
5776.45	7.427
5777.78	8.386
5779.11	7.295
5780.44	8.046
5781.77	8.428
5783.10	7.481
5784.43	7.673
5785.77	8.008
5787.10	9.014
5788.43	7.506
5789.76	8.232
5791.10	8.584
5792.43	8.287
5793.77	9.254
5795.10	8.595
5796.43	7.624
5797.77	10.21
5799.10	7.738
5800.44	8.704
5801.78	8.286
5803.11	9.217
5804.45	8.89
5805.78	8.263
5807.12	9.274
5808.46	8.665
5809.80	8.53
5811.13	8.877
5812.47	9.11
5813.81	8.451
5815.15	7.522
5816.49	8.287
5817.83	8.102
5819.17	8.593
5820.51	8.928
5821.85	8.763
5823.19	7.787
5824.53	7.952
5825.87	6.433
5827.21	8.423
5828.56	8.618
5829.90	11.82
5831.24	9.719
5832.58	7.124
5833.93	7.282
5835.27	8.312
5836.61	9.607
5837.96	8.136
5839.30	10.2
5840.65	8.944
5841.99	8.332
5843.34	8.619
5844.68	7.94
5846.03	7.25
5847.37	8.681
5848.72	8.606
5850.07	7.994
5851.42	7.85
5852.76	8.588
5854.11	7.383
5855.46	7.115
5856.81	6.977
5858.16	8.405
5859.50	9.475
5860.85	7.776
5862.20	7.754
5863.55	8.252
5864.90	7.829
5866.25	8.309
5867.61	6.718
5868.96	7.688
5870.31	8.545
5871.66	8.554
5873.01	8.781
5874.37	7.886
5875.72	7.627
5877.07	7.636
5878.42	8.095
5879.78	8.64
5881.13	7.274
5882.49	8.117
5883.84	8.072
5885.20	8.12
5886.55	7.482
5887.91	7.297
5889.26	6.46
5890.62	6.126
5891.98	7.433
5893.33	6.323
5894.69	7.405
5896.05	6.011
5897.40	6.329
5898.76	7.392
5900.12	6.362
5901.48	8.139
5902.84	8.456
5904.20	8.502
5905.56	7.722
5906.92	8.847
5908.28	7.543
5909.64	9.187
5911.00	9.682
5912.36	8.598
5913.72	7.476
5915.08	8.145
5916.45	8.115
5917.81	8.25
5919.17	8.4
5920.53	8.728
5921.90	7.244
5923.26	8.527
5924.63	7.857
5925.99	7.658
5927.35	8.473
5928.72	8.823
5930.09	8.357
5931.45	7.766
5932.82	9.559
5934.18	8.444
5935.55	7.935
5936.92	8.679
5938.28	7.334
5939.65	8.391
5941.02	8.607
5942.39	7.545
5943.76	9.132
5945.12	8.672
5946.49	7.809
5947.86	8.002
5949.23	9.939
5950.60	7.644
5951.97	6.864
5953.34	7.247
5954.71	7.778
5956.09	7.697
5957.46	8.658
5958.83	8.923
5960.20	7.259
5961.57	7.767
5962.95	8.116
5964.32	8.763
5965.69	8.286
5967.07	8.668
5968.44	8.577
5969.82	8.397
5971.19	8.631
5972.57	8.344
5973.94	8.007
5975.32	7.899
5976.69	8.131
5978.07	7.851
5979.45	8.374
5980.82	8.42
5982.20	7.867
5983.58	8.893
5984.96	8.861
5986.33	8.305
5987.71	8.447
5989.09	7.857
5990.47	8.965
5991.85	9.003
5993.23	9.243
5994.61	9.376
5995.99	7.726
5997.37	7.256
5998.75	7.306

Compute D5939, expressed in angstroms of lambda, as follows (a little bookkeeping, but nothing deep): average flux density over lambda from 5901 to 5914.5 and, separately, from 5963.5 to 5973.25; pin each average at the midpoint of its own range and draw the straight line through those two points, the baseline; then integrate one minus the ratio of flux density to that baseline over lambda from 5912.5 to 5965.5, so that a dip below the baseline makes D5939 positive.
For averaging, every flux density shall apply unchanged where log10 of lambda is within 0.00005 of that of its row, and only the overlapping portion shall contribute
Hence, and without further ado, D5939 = 1.8 angstroms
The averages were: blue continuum 8.42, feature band 8.18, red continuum 8.52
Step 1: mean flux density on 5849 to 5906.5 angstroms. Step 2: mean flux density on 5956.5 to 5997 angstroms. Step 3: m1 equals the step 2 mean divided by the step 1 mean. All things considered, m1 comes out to 1.09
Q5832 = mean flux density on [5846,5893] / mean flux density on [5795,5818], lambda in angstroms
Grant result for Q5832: 0.91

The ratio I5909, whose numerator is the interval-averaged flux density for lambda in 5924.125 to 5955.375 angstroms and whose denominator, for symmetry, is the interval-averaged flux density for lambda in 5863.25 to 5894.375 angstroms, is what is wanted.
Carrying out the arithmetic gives 1.1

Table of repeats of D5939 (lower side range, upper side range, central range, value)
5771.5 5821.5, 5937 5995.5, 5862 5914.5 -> 3.6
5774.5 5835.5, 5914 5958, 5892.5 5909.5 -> 1.6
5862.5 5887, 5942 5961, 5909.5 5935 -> -1.0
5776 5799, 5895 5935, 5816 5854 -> -1.2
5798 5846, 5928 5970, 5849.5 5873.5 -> 1.3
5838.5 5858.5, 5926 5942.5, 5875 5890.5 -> 1.1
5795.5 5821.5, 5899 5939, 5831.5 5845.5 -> 0.0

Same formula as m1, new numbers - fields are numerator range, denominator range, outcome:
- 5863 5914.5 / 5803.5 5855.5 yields 0.92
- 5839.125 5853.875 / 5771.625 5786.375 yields 1.05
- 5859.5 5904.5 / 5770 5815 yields 0.91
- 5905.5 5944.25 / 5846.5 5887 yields 1.04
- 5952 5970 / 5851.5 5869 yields 1.03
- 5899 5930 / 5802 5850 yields 0.96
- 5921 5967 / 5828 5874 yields 0.98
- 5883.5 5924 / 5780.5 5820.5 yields 0.91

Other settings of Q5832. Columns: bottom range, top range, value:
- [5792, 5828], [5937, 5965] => 0.96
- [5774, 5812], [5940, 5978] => 0.98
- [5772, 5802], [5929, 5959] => 1.00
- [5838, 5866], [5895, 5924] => 0.97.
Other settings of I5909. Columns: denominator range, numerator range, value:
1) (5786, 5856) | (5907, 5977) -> 0.97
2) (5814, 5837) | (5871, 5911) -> 0.91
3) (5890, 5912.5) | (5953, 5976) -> 1.07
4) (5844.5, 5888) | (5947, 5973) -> 1.03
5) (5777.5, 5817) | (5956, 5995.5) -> 1.00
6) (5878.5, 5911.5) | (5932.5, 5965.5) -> 1.07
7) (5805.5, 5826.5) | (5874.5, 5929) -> 0.94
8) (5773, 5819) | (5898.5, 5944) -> 0.98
